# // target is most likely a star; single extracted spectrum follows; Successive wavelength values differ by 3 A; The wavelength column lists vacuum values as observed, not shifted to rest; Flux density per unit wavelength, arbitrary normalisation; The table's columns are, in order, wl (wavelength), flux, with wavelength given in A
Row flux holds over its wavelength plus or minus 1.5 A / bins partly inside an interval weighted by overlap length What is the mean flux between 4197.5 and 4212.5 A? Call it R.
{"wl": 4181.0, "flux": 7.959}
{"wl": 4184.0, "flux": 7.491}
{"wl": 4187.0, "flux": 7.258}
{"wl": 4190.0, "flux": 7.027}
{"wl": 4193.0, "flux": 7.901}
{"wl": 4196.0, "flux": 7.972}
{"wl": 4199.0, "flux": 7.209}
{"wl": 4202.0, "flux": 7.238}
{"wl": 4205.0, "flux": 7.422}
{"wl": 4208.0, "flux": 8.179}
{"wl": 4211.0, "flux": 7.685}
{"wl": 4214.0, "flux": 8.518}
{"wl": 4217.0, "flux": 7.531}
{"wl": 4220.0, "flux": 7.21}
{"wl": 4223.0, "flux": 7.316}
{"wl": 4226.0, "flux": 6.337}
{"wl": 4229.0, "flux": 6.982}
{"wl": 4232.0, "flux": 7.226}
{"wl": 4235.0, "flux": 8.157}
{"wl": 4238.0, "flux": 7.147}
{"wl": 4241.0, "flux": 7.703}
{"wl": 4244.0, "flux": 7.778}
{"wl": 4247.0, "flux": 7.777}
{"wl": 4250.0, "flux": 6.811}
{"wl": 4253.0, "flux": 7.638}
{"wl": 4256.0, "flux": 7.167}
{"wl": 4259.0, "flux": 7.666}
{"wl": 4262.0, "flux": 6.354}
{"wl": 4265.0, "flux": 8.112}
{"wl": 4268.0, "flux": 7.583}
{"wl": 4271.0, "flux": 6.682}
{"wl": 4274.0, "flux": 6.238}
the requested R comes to 7.55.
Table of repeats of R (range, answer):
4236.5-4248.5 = 7.6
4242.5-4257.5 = 7.43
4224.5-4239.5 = 7.17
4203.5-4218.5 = 7.87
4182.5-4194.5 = 7.42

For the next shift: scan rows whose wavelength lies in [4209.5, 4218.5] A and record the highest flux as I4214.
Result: 8.518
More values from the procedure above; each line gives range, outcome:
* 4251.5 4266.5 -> 8.112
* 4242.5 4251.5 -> 7.778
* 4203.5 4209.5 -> 8.179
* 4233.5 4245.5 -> 8.157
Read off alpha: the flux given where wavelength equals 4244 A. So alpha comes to 7.778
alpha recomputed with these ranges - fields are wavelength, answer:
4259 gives 7.666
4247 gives 7.777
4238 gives 7.147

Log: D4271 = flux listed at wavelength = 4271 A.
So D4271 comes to 6.682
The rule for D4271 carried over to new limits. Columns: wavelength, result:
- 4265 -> 8.112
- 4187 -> 7.258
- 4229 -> 6.982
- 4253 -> 7.638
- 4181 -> 7.959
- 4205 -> 7.422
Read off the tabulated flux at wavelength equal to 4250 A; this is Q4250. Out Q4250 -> 6.811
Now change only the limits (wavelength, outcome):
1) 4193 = 7.901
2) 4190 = 7.027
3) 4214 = 8.518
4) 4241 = 7.703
